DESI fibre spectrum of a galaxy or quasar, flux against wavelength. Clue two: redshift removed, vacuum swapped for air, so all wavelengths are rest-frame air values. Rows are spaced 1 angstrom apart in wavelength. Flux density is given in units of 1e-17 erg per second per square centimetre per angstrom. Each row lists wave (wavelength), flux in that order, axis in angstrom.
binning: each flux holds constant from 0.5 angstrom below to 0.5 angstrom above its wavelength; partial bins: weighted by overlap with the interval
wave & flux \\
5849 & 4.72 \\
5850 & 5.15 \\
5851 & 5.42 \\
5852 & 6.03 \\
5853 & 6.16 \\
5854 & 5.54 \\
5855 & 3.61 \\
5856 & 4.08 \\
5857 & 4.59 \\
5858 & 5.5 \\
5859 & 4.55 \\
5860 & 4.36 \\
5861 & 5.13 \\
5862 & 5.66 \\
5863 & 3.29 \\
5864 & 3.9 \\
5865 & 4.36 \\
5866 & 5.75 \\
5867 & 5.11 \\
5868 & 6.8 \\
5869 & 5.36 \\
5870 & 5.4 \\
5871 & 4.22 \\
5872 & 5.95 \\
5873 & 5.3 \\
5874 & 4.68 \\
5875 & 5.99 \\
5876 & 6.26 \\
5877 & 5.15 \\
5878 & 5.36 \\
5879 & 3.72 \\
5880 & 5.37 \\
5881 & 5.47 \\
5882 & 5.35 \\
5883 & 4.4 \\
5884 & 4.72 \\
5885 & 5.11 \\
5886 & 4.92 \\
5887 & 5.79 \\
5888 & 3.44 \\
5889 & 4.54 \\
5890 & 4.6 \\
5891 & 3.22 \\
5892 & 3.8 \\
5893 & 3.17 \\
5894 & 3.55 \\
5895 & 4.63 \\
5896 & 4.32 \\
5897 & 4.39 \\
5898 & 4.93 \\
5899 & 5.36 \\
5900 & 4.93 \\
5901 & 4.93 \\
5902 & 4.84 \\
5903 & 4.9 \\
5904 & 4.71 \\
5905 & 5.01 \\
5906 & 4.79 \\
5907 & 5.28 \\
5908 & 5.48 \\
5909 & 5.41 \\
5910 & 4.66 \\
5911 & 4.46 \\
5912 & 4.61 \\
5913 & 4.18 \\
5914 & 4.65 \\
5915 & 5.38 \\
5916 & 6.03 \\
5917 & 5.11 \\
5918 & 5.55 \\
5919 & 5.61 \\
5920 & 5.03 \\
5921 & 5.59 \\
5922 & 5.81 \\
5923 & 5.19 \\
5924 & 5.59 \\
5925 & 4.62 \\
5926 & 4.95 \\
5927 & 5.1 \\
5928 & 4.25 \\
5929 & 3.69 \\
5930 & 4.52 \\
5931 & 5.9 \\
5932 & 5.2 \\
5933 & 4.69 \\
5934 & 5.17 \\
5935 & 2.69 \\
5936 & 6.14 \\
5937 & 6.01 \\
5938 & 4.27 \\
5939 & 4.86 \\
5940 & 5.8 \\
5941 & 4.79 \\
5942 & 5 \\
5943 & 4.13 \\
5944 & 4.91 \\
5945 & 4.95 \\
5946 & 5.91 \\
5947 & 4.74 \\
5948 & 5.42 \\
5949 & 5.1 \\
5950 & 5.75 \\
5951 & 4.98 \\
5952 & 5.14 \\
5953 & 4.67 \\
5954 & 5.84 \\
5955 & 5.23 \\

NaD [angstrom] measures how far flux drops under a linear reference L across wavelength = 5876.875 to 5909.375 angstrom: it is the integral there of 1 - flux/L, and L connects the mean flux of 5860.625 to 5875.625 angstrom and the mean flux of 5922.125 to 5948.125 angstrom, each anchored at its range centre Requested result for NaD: 2.3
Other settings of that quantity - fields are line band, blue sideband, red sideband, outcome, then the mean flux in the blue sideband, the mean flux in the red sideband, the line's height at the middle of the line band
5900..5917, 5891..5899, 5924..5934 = -2.1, 4.13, 4.83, 4.41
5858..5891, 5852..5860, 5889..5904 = -2.1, 4.9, 4.41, 4.68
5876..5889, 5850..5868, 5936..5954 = 0.2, 4.95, 5.13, 5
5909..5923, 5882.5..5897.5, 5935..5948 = -1.4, 4.31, 5.04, 4.68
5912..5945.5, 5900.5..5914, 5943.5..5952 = 0.3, 4.86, 5.22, 5.05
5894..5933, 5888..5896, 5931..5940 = -4.6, 3.92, 4.99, 4.45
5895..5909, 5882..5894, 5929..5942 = -1.2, 4.35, 4.95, 4.53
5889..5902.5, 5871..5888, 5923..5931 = 1.7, 5.14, 4.78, 5.02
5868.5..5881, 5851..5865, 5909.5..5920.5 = -0.9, 4.81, 5.02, 4.87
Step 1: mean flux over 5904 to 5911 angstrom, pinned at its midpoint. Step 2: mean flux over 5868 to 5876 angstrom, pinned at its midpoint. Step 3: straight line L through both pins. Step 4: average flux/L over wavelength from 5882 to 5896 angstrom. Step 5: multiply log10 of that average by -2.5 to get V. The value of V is 0.21 mag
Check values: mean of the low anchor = 5.43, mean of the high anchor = 5.03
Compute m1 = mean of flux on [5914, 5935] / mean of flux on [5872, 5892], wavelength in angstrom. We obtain 1.0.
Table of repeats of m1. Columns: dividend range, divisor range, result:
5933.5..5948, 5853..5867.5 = 1.05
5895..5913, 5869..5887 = 0.94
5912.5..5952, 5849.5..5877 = 0.99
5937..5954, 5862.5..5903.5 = 1.06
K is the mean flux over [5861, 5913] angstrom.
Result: 4.85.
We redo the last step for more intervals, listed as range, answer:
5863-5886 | 5.12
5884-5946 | 4.85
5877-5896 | 4.52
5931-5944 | 4.94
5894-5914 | 4.8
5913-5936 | 5.02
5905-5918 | 5.02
